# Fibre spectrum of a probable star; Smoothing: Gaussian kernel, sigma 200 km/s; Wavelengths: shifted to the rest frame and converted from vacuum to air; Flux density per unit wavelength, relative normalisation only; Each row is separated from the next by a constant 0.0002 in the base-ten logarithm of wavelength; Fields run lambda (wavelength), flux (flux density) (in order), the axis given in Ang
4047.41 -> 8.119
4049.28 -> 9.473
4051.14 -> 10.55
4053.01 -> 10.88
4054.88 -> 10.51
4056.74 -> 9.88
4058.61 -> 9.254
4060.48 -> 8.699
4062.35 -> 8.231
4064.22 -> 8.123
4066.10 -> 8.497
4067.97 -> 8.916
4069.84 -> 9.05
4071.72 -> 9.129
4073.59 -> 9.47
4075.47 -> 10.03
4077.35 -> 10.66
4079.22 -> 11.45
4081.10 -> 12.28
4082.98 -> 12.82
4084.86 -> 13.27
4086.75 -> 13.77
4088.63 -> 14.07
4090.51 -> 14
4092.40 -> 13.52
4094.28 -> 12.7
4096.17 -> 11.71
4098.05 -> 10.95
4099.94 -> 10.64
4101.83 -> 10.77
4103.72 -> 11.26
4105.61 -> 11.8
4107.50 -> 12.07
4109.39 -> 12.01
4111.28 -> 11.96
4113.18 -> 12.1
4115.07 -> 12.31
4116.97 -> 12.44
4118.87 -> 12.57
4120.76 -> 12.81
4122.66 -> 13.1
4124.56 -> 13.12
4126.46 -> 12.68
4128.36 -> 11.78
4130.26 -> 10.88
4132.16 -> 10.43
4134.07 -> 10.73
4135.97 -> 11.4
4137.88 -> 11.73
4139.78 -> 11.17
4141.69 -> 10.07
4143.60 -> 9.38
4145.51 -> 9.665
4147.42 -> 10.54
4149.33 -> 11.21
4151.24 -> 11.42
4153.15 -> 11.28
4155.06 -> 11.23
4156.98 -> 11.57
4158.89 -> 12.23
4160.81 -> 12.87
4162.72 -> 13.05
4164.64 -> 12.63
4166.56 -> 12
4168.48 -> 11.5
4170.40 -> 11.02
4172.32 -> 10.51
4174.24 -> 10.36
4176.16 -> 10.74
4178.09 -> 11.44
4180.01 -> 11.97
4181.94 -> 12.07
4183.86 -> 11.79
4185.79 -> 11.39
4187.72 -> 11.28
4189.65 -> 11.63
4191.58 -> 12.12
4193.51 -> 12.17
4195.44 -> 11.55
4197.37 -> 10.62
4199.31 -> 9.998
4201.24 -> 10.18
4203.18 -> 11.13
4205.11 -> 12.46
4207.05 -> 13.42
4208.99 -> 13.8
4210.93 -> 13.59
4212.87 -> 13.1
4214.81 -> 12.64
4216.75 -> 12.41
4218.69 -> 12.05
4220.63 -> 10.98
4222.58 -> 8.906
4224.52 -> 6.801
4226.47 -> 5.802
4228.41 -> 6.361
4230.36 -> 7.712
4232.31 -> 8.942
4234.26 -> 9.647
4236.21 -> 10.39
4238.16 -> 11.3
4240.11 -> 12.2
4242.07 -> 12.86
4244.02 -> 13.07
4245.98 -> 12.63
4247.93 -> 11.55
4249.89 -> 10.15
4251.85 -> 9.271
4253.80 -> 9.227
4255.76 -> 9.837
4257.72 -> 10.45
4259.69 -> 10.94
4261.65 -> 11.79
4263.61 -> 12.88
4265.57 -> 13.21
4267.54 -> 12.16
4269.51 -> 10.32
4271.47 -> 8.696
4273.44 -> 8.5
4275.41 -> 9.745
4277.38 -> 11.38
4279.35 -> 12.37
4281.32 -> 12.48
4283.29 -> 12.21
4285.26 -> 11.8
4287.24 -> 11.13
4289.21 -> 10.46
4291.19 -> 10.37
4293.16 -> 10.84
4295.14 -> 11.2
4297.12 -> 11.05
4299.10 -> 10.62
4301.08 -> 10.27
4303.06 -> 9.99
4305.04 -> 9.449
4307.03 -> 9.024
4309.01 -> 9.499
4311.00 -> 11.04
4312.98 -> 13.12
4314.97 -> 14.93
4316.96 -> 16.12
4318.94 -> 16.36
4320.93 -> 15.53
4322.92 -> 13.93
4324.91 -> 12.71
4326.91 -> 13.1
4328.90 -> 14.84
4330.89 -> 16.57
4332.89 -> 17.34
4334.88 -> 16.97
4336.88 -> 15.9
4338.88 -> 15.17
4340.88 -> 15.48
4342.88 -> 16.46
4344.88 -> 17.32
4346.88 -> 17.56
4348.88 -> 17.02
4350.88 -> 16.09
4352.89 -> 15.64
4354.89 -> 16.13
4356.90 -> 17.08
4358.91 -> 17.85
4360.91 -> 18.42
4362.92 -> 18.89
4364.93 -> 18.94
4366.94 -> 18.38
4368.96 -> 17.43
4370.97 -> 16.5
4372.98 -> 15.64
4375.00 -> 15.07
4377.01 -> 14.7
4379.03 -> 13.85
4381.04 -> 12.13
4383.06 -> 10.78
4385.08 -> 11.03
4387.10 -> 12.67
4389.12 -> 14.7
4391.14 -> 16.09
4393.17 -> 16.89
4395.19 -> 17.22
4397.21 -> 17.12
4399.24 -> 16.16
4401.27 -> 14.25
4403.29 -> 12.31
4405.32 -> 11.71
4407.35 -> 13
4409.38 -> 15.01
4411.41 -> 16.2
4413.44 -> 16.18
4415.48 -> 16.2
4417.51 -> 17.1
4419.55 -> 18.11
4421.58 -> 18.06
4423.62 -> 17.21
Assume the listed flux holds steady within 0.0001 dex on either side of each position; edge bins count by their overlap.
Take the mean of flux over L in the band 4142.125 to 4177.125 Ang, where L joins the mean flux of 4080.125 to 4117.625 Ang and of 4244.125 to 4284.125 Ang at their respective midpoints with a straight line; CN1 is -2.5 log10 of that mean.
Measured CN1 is 0.05 mag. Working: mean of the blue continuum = 12.3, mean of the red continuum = 11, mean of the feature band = 11.3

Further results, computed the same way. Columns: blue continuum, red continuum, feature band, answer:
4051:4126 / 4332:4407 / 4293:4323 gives 0.222 mag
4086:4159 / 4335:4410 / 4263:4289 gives 0.246 mag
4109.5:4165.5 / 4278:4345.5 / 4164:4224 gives 0.047 mag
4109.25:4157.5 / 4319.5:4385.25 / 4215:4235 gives 0.412 mag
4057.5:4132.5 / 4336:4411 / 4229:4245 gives 0.260 mag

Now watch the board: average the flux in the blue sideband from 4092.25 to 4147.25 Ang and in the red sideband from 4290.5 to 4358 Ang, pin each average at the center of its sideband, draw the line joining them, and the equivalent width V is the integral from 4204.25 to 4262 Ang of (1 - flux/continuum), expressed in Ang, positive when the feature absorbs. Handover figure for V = 9.49 Ang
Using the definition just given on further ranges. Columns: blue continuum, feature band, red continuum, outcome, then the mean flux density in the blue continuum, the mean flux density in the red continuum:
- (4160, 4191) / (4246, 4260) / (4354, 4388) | 3.1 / 11.6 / 15.6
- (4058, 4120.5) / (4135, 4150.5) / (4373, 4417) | 1.5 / 11.3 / 14.5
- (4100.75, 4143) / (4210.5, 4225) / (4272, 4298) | -0.1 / 11.8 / 11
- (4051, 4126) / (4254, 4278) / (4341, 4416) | 5.5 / 11.3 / 15.6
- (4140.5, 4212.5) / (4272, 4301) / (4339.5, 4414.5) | 5.9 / 11.5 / 15.6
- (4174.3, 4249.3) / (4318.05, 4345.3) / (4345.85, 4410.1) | -2.3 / 11.1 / 15.5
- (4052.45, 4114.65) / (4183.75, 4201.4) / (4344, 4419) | 2.0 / 11.1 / 15.7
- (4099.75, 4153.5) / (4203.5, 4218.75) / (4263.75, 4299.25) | -2.2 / 11.5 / 11.1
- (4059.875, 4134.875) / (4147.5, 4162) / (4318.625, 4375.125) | 1.1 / 11.4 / 16.4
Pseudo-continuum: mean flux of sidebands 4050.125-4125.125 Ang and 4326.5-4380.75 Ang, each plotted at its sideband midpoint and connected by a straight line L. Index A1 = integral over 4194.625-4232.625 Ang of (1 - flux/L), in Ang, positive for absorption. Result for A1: 8.46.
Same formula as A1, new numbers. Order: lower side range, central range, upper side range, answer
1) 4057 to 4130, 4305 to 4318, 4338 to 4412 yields 2.3 Ang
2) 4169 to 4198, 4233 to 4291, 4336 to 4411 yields 8.9 Ang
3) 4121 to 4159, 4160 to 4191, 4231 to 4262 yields -1.4 Ang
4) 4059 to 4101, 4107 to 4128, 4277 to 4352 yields -2.0 Ang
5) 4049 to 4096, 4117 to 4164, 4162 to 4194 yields -1.0 Ang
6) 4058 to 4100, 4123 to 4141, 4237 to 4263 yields -0.9 Ang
